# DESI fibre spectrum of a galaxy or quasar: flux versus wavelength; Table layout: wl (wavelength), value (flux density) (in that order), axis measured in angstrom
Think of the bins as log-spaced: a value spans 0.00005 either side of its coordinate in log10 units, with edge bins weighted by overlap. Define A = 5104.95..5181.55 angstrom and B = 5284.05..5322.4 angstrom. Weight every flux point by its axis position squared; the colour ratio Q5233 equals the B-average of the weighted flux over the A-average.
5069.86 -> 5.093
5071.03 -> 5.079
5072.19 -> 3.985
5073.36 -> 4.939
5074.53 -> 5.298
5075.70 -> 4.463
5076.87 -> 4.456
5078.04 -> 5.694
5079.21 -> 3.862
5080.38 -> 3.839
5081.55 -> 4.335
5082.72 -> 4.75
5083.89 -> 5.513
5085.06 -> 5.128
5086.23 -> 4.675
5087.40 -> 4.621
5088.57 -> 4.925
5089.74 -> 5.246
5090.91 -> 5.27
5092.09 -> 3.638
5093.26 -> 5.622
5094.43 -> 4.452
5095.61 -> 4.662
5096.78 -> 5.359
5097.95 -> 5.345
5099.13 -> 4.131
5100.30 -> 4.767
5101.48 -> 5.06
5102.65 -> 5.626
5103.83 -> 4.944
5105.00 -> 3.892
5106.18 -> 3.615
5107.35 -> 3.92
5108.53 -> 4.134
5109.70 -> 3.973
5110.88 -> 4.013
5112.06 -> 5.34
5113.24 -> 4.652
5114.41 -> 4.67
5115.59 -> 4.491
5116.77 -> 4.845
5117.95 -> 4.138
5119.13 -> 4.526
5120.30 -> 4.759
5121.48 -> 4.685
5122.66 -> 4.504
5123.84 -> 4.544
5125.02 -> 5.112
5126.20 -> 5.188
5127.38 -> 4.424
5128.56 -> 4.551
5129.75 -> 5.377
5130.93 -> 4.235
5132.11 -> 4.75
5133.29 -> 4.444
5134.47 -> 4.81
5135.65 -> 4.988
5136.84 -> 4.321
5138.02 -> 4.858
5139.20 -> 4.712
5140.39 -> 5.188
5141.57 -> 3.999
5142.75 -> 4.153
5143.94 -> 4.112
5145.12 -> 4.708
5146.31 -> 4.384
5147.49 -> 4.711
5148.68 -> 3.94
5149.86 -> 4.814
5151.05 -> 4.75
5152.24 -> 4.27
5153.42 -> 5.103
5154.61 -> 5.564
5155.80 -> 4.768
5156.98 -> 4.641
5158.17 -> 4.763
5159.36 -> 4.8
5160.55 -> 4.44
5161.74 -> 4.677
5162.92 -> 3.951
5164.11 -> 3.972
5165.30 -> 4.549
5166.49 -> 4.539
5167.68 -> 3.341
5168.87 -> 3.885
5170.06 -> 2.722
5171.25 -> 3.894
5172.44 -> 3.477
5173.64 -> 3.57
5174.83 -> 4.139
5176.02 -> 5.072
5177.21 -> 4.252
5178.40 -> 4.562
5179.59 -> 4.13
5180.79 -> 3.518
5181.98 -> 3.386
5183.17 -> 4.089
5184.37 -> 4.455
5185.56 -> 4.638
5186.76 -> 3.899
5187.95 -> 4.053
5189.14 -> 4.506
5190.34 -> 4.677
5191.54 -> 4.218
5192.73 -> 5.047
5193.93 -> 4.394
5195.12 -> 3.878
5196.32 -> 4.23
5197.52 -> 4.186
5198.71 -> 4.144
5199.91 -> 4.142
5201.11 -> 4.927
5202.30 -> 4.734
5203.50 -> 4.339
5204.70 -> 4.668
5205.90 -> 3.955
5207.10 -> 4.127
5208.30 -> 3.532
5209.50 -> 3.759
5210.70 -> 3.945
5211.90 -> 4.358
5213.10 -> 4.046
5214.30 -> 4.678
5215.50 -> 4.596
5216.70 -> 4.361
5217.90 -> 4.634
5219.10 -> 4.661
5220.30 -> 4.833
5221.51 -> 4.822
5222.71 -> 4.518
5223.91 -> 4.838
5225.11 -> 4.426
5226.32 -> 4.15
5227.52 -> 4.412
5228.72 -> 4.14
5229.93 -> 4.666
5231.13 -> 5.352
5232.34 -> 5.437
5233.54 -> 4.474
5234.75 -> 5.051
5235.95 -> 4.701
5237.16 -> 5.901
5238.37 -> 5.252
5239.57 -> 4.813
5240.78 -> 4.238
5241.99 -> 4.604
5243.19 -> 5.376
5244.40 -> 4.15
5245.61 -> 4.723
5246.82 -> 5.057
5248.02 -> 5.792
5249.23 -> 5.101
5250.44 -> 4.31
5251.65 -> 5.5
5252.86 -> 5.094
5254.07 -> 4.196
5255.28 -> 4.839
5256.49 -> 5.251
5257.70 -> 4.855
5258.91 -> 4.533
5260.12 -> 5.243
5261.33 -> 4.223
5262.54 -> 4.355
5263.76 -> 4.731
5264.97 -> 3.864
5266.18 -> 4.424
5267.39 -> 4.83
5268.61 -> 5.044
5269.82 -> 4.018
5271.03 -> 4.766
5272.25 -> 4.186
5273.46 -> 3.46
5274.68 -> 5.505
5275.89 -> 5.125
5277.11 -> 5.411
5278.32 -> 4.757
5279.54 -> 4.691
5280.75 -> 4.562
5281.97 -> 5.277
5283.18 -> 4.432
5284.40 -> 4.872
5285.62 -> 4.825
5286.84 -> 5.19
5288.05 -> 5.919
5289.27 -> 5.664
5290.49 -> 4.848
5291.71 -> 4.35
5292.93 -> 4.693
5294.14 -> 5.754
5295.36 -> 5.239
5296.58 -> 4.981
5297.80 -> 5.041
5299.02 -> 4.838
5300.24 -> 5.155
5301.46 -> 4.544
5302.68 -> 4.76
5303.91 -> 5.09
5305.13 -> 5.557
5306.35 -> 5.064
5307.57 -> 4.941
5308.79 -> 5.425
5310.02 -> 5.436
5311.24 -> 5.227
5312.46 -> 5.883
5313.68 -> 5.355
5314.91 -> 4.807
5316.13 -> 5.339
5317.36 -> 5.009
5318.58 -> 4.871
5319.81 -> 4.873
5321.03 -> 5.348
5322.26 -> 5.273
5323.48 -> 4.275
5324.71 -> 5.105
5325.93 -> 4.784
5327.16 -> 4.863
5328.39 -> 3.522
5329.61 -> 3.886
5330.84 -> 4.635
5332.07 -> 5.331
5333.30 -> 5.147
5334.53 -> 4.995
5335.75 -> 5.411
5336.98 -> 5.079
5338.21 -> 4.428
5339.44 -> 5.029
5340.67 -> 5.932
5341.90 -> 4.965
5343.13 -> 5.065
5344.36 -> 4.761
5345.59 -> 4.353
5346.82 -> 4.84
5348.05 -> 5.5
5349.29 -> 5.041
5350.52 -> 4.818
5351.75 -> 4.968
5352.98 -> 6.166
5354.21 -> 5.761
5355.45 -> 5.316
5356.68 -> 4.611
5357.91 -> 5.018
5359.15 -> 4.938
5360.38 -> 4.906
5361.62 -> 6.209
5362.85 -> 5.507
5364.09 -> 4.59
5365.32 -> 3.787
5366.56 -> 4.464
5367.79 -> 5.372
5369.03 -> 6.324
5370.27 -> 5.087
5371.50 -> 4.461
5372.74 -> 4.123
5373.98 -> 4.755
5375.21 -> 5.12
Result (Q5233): 1.23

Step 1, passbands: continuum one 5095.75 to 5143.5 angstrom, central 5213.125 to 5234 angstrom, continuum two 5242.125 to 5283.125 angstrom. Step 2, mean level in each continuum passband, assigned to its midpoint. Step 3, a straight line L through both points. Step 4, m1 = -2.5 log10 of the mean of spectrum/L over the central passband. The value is 0.02 mag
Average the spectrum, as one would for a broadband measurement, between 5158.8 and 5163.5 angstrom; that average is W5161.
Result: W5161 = 4.47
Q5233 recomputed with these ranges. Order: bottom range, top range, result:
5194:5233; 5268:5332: 1.15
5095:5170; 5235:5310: 1.13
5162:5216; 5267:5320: 1.25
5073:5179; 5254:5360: 1.16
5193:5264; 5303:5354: 1.13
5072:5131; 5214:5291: 1.09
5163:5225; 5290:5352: 1.24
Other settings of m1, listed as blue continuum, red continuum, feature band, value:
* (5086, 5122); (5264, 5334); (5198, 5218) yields 0.12 mag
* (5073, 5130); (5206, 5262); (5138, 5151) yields 0.04 mag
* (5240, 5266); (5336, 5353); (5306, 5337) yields -0.01 mag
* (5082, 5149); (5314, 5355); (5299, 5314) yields -0.05 mag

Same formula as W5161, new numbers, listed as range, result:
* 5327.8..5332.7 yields 4.35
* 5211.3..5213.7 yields 4.2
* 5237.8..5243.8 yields 4.86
